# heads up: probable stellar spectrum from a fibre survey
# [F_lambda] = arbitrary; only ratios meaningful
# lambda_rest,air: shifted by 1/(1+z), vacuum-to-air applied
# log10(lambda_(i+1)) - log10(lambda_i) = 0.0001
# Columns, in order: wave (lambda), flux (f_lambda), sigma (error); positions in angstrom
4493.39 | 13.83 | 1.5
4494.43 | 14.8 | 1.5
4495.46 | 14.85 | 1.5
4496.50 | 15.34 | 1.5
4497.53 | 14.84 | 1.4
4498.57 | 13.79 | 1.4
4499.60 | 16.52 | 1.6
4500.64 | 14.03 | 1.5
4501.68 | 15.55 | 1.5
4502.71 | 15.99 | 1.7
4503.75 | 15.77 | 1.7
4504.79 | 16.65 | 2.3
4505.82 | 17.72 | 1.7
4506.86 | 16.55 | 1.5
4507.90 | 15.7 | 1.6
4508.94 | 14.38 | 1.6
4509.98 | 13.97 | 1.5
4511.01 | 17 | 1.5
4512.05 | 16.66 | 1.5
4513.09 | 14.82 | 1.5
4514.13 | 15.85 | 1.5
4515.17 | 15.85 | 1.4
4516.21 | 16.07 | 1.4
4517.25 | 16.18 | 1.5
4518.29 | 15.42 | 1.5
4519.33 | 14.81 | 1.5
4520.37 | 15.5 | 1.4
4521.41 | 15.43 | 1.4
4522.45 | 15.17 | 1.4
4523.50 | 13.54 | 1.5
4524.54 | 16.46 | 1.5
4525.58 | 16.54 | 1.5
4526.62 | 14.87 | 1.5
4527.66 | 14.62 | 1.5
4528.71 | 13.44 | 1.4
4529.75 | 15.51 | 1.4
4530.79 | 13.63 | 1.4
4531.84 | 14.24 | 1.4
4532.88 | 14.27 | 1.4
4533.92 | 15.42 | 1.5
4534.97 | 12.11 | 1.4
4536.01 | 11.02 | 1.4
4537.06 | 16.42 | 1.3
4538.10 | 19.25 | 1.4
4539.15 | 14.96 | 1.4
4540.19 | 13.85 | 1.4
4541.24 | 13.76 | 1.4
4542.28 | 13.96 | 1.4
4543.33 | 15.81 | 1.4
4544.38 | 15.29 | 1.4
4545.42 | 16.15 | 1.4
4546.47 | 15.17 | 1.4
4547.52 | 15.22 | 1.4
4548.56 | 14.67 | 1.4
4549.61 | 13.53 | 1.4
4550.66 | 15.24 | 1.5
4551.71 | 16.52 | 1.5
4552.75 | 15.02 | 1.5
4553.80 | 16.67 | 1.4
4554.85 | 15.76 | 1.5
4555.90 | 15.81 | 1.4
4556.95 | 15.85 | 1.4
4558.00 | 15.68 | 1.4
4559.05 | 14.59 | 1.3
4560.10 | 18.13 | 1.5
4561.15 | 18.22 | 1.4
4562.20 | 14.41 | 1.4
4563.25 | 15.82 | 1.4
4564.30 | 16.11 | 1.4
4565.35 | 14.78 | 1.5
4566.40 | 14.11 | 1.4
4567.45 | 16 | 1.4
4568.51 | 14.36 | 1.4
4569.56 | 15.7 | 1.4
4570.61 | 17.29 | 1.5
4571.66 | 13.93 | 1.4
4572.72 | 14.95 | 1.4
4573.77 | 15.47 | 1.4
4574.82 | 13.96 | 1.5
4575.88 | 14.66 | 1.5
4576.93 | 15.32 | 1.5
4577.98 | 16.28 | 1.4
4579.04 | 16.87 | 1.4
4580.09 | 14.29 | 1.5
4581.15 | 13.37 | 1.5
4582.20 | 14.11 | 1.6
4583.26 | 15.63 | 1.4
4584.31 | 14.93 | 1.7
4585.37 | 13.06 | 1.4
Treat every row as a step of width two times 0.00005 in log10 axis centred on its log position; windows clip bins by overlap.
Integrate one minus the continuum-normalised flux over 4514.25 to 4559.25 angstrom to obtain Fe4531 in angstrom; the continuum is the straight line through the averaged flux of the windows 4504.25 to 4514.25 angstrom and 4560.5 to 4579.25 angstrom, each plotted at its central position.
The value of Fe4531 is 1.7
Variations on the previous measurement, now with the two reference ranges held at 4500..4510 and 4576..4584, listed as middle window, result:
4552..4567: -0.5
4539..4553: 0.4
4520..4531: 0.4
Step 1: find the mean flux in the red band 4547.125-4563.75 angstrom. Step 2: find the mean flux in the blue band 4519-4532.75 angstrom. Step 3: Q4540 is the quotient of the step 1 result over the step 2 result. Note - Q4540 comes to 1.1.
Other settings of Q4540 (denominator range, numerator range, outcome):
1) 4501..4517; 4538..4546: 0.95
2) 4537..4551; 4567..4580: 1.01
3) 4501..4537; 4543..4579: 1.02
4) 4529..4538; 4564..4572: 1.07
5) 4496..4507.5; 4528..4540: 0.93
